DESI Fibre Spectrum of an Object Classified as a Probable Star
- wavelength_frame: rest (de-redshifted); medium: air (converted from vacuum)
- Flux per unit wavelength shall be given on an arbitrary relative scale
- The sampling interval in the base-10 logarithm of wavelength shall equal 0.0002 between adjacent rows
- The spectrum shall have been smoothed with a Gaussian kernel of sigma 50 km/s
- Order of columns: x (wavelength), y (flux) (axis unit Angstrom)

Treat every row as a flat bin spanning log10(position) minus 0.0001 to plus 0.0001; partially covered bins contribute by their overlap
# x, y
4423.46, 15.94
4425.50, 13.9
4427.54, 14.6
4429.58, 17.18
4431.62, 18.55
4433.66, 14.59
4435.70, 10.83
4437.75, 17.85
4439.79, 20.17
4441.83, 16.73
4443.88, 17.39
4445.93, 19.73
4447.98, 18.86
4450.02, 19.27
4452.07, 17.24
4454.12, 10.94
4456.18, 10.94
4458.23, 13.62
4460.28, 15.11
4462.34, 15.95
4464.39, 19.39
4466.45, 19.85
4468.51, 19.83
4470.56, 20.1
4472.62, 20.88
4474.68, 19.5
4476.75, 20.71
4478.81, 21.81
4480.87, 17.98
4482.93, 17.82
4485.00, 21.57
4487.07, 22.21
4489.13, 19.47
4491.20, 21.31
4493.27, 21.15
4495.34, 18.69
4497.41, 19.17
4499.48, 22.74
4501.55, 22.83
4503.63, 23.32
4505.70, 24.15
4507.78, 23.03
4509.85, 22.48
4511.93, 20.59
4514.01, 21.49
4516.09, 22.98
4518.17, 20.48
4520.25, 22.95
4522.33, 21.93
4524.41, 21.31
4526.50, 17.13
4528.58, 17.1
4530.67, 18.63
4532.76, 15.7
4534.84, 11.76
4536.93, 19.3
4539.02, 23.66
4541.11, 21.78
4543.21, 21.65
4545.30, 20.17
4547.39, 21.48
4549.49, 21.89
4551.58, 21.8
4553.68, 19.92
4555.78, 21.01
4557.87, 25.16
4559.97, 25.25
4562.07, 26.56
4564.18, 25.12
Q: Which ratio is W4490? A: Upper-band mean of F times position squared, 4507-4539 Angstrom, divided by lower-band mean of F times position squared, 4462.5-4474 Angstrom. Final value 1.03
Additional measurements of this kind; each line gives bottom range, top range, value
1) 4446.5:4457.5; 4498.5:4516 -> 1.49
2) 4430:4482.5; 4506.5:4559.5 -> 1.22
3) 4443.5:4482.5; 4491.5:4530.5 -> 1.21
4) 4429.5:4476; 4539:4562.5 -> 1.36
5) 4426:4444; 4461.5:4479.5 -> 1.23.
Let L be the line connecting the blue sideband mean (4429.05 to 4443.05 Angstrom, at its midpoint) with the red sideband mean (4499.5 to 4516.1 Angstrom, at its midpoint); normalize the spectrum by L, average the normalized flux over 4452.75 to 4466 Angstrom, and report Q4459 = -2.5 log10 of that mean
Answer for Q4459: 0.26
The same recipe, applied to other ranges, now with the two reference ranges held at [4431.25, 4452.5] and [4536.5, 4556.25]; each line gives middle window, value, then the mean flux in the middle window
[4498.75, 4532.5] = -0.06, 21.3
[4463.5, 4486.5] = -0.08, 20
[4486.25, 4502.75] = -0.09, 21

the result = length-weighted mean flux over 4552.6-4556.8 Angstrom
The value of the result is 20.4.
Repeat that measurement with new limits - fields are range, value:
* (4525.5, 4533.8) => 17.1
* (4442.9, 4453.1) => 18.5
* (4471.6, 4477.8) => 20.3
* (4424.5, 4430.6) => 15.2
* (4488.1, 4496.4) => 20.2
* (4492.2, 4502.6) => 20.9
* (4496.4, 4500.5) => 21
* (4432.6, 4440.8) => 15.9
